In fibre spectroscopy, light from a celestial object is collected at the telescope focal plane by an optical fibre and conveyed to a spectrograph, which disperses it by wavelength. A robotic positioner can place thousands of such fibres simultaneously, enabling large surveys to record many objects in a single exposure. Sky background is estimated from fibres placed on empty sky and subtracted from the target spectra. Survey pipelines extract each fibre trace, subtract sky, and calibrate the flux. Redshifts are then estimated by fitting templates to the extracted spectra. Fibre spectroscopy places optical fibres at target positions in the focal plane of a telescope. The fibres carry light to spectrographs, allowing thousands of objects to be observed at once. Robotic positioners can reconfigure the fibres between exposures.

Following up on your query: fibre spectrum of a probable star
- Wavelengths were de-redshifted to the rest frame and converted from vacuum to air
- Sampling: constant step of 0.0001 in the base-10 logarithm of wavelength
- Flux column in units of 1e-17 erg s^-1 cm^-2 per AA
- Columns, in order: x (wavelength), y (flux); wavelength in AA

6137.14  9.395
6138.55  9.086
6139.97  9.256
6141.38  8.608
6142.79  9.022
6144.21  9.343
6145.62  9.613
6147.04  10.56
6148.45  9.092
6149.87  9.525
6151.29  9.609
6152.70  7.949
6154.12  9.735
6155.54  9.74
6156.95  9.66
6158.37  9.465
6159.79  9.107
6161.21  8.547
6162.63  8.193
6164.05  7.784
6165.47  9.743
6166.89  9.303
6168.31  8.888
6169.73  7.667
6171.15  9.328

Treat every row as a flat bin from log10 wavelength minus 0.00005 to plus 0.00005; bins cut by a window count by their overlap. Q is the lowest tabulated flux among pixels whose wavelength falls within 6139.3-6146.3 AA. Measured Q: 8.608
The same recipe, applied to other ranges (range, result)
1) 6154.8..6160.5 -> 9.107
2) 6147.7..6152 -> 9.092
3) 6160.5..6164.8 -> 7.784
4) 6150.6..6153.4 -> 7.949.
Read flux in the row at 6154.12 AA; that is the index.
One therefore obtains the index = 9.735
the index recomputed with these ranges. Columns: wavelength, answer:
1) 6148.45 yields 9.092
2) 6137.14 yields 9.395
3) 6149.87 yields 9.525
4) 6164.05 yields 7.784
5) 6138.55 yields 9.086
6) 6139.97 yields 9.256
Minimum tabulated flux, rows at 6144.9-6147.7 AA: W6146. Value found 9.613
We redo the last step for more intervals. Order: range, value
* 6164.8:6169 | 8.888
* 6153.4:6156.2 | 9.735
